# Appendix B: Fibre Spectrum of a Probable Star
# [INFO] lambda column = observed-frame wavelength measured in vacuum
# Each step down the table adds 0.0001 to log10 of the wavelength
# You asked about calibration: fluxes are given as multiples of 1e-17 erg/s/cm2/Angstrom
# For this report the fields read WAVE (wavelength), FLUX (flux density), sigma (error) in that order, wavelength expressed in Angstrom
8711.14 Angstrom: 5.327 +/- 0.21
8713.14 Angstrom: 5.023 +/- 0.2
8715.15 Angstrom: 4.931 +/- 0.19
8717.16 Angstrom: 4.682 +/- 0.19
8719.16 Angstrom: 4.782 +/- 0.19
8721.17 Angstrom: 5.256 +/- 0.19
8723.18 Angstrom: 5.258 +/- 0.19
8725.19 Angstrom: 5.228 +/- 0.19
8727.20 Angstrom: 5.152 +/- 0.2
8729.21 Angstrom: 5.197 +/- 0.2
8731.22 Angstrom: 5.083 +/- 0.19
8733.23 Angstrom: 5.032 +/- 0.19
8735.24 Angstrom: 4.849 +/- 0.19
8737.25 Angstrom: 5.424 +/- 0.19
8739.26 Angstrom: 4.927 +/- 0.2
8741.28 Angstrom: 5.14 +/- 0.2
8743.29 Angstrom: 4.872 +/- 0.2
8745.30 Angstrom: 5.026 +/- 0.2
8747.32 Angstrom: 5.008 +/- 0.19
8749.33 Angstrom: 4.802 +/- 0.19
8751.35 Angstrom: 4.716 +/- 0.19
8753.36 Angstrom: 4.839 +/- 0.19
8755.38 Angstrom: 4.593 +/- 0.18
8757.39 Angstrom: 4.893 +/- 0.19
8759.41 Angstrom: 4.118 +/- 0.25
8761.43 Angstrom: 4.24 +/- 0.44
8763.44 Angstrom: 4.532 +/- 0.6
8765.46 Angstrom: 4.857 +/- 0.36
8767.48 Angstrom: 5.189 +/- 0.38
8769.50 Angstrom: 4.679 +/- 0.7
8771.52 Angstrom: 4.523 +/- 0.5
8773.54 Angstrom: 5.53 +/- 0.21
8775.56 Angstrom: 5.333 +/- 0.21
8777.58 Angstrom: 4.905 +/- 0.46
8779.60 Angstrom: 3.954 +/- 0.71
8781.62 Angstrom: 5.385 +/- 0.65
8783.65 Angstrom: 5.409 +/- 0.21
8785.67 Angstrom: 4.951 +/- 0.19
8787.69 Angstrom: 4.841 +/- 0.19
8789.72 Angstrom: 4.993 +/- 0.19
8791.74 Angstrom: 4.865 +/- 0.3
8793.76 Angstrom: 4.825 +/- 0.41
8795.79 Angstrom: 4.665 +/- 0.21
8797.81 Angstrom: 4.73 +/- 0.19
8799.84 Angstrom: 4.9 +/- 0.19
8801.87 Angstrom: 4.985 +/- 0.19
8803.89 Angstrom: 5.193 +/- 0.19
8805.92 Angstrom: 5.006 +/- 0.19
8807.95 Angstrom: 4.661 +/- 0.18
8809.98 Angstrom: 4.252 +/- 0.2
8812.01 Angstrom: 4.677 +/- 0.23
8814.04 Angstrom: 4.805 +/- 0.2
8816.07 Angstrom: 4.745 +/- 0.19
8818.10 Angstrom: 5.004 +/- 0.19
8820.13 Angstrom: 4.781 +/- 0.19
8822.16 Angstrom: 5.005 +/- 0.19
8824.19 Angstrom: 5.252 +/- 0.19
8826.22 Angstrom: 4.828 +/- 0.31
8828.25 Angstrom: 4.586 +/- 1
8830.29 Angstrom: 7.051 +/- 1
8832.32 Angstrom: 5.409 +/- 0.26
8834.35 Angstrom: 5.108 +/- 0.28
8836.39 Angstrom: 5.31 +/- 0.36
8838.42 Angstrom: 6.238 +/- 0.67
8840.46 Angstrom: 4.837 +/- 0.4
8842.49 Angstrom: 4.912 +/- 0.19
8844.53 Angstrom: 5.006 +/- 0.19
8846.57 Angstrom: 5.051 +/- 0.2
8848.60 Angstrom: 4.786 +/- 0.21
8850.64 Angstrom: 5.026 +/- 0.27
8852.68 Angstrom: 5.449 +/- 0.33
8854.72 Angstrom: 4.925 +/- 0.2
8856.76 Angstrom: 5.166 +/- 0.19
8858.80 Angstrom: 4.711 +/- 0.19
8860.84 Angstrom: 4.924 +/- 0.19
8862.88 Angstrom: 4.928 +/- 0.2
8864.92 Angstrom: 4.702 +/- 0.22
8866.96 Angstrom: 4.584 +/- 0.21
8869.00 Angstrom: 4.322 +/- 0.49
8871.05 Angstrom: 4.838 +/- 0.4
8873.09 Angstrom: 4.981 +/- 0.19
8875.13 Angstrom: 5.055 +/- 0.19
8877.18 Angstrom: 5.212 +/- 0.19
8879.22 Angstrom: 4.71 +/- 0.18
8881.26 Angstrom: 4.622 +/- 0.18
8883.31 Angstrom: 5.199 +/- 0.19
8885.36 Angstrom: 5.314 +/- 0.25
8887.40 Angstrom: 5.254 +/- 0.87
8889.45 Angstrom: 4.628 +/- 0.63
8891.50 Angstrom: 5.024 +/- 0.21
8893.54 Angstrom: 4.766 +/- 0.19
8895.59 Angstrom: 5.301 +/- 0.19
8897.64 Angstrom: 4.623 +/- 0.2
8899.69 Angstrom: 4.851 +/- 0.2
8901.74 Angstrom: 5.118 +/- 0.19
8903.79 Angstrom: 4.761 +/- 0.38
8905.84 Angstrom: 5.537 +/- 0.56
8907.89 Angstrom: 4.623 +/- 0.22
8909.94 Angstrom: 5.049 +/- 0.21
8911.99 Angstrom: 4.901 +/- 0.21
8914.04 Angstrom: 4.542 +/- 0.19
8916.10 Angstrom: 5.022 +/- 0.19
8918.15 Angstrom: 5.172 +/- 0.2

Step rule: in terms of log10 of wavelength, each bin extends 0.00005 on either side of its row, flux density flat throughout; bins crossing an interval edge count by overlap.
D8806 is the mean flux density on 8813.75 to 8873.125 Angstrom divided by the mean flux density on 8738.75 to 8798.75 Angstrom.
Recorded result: 1.0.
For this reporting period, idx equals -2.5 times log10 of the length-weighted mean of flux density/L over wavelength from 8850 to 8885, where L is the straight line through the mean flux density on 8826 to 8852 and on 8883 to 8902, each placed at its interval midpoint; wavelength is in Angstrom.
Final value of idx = 0.05 mag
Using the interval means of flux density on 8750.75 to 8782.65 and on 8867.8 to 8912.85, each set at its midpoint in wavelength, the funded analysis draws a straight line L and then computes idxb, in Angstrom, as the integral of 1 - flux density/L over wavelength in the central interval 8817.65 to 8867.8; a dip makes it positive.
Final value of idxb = -2.4 Angstrom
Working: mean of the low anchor 4.77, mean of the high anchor 4.94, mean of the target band 5.11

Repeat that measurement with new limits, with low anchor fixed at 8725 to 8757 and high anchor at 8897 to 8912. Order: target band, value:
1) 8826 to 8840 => -1.6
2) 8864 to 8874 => 0.5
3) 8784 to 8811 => 0.7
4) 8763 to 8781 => 0.4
